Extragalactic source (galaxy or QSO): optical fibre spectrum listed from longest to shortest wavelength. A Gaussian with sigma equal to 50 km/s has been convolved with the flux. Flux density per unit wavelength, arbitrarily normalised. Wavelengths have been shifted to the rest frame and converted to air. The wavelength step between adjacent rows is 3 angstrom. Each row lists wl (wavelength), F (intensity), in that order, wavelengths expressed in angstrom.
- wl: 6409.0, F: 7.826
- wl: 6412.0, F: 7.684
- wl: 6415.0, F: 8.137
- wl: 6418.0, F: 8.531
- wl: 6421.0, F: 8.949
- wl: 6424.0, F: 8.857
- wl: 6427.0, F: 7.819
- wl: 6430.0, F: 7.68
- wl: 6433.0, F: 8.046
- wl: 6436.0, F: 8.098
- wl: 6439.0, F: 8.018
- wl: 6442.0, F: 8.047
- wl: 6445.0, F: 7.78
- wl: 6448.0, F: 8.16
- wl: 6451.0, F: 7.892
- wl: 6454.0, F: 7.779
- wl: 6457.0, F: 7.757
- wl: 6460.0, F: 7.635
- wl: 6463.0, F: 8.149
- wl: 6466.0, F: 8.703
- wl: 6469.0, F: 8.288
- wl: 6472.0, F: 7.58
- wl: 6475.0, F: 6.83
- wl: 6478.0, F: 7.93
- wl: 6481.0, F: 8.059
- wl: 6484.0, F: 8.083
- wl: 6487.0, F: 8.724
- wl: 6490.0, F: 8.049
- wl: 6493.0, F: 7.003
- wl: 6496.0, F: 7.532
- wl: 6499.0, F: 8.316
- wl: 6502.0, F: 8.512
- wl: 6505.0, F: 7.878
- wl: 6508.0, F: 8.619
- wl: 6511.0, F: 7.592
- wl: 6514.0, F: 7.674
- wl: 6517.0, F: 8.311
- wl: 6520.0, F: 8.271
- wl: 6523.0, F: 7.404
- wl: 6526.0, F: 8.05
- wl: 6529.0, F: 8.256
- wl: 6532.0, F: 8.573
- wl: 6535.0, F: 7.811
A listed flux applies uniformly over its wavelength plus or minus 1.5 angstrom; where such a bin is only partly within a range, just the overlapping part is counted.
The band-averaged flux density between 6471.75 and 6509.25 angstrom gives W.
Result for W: 7.94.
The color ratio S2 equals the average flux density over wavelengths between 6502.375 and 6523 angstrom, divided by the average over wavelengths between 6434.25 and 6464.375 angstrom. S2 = 1.01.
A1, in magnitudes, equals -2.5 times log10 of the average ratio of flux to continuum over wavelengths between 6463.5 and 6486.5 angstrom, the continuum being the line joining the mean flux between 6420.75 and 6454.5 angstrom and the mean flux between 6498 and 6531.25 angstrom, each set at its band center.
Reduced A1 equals 0.01 mag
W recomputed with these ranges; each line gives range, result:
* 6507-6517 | 7.98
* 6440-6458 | 7.91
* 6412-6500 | 8.01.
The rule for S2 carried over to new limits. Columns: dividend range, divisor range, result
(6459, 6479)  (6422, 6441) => 0.97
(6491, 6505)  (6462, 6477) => 0.99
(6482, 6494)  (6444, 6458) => 1.02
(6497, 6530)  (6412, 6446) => 0.99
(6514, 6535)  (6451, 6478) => 1.03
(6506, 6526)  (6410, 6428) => 0.96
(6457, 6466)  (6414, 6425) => 0.93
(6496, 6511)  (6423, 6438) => 1.01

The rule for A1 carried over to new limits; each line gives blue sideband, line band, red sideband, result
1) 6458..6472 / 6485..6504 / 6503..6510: 0.023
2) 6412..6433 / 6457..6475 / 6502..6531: 0.030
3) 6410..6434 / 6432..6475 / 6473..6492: 0.014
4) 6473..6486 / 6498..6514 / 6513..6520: -0.020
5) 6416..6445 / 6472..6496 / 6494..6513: 0.041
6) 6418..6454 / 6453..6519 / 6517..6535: 0.021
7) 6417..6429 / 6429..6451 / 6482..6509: 0.056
